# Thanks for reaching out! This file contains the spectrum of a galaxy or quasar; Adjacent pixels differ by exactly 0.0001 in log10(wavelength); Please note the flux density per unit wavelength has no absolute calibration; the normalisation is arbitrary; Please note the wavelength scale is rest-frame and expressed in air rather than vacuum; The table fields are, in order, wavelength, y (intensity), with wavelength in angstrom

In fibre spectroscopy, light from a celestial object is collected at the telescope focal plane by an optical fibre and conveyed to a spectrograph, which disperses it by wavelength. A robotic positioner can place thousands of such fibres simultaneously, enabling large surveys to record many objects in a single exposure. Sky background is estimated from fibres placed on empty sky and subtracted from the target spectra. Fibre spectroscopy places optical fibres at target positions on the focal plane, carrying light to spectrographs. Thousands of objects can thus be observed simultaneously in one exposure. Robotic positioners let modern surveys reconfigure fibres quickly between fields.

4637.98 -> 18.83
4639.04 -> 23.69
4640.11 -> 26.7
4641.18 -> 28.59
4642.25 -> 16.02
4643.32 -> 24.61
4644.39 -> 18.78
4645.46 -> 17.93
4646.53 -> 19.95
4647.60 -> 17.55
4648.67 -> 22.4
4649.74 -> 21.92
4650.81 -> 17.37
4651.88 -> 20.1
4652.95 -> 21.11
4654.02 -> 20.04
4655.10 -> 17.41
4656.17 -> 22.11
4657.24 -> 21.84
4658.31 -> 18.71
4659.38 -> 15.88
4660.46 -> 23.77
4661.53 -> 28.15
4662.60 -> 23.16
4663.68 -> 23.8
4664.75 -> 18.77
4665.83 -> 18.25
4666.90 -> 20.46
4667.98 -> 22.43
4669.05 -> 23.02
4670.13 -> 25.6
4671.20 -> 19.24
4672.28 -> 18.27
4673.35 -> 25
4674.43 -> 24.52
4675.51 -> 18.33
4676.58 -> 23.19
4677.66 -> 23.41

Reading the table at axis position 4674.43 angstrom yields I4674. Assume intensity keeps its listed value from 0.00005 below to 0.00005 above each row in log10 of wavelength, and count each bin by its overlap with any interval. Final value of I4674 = 24.52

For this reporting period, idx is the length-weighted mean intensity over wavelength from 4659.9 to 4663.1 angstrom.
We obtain 25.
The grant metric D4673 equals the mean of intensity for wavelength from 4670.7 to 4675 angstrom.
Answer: 21.7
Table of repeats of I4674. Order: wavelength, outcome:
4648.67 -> 22.4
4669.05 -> 23.02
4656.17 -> 22.11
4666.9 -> 20.46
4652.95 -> 21.11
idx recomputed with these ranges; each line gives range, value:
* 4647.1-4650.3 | 20.6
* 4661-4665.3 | 23.4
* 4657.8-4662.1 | 21.7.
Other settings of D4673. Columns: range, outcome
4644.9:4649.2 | 19.4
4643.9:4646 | 18.3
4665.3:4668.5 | 20.4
